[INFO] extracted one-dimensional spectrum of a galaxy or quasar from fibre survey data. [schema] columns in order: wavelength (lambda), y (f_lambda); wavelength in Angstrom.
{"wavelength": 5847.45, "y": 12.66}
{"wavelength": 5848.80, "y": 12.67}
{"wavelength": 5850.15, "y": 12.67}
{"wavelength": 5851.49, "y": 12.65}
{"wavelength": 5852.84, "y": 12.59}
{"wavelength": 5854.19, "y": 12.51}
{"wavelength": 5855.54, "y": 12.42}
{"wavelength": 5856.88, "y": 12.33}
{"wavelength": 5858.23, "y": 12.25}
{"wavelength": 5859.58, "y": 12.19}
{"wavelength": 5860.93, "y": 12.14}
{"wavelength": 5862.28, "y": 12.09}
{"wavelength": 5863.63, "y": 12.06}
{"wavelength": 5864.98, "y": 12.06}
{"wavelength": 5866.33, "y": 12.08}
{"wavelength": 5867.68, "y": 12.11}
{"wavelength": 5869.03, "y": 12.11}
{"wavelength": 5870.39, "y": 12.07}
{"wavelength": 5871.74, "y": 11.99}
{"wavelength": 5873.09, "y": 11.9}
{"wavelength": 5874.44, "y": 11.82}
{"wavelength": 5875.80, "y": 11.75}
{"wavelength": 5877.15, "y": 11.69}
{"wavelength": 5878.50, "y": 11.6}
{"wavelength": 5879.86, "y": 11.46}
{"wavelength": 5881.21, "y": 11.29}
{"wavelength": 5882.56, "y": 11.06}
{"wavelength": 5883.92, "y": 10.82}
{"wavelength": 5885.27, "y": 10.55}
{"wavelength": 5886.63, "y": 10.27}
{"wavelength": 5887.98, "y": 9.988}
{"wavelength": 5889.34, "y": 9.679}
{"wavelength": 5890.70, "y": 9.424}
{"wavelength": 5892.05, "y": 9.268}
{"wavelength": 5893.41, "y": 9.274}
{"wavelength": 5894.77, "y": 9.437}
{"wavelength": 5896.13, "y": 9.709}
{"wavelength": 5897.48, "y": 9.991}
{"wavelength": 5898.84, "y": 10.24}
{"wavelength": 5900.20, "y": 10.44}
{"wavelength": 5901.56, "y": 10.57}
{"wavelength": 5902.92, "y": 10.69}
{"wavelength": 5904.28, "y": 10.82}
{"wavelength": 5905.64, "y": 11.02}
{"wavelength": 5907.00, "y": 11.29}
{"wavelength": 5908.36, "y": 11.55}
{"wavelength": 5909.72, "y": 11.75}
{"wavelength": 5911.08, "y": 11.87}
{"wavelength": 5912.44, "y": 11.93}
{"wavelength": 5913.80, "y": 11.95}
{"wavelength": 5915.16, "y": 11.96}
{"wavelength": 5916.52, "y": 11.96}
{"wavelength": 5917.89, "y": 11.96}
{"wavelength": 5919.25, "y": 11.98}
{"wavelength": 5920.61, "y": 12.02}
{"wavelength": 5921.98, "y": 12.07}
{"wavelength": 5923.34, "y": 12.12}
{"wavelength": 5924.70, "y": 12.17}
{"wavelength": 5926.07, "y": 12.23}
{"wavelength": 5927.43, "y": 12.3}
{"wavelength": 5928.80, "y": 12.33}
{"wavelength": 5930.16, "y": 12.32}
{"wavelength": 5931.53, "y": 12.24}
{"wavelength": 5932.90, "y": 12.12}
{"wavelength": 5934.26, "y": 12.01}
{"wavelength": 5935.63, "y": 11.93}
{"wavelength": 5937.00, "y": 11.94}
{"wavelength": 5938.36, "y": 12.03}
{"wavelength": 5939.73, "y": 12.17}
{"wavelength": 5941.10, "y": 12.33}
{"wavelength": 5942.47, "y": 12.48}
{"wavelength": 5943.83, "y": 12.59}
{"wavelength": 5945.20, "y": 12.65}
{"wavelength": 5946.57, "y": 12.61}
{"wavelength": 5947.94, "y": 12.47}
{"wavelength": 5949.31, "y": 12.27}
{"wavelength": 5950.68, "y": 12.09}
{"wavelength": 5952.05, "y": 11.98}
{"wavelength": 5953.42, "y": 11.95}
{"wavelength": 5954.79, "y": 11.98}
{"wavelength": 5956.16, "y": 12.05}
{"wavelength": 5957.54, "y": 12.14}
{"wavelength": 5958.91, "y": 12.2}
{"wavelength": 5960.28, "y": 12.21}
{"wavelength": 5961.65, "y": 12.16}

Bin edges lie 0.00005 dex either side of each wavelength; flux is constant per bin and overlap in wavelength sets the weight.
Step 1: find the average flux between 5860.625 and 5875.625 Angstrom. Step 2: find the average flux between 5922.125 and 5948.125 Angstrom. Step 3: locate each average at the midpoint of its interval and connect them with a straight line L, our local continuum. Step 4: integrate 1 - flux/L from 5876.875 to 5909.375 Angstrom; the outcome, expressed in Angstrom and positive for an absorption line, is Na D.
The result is 4.3 Angstrom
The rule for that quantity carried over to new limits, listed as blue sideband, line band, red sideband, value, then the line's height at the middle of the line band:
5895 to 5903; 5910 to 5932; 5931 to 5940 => -1.5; 11.3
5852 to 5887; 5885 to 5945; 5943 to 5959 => 3.6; 12.1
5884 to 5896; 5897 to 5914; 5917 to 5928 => -0.3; 10.9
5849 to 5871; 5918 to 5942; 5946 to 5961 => 0.1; 12.2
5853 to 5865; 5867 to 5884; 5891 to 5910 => -0.3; 11.5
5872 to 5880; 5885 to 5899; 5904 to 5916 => 2.3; 11.7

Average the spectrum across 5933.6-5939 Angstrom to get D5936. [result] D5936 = 12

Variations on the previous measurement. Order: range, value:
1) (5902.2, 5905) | 10.7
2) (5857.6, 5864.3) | 12.1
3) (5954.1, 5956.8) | 12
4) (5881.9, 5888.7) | 10.5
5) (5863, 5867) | 12.1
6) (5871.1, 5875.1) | 11.9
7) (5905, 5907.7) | 11.2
